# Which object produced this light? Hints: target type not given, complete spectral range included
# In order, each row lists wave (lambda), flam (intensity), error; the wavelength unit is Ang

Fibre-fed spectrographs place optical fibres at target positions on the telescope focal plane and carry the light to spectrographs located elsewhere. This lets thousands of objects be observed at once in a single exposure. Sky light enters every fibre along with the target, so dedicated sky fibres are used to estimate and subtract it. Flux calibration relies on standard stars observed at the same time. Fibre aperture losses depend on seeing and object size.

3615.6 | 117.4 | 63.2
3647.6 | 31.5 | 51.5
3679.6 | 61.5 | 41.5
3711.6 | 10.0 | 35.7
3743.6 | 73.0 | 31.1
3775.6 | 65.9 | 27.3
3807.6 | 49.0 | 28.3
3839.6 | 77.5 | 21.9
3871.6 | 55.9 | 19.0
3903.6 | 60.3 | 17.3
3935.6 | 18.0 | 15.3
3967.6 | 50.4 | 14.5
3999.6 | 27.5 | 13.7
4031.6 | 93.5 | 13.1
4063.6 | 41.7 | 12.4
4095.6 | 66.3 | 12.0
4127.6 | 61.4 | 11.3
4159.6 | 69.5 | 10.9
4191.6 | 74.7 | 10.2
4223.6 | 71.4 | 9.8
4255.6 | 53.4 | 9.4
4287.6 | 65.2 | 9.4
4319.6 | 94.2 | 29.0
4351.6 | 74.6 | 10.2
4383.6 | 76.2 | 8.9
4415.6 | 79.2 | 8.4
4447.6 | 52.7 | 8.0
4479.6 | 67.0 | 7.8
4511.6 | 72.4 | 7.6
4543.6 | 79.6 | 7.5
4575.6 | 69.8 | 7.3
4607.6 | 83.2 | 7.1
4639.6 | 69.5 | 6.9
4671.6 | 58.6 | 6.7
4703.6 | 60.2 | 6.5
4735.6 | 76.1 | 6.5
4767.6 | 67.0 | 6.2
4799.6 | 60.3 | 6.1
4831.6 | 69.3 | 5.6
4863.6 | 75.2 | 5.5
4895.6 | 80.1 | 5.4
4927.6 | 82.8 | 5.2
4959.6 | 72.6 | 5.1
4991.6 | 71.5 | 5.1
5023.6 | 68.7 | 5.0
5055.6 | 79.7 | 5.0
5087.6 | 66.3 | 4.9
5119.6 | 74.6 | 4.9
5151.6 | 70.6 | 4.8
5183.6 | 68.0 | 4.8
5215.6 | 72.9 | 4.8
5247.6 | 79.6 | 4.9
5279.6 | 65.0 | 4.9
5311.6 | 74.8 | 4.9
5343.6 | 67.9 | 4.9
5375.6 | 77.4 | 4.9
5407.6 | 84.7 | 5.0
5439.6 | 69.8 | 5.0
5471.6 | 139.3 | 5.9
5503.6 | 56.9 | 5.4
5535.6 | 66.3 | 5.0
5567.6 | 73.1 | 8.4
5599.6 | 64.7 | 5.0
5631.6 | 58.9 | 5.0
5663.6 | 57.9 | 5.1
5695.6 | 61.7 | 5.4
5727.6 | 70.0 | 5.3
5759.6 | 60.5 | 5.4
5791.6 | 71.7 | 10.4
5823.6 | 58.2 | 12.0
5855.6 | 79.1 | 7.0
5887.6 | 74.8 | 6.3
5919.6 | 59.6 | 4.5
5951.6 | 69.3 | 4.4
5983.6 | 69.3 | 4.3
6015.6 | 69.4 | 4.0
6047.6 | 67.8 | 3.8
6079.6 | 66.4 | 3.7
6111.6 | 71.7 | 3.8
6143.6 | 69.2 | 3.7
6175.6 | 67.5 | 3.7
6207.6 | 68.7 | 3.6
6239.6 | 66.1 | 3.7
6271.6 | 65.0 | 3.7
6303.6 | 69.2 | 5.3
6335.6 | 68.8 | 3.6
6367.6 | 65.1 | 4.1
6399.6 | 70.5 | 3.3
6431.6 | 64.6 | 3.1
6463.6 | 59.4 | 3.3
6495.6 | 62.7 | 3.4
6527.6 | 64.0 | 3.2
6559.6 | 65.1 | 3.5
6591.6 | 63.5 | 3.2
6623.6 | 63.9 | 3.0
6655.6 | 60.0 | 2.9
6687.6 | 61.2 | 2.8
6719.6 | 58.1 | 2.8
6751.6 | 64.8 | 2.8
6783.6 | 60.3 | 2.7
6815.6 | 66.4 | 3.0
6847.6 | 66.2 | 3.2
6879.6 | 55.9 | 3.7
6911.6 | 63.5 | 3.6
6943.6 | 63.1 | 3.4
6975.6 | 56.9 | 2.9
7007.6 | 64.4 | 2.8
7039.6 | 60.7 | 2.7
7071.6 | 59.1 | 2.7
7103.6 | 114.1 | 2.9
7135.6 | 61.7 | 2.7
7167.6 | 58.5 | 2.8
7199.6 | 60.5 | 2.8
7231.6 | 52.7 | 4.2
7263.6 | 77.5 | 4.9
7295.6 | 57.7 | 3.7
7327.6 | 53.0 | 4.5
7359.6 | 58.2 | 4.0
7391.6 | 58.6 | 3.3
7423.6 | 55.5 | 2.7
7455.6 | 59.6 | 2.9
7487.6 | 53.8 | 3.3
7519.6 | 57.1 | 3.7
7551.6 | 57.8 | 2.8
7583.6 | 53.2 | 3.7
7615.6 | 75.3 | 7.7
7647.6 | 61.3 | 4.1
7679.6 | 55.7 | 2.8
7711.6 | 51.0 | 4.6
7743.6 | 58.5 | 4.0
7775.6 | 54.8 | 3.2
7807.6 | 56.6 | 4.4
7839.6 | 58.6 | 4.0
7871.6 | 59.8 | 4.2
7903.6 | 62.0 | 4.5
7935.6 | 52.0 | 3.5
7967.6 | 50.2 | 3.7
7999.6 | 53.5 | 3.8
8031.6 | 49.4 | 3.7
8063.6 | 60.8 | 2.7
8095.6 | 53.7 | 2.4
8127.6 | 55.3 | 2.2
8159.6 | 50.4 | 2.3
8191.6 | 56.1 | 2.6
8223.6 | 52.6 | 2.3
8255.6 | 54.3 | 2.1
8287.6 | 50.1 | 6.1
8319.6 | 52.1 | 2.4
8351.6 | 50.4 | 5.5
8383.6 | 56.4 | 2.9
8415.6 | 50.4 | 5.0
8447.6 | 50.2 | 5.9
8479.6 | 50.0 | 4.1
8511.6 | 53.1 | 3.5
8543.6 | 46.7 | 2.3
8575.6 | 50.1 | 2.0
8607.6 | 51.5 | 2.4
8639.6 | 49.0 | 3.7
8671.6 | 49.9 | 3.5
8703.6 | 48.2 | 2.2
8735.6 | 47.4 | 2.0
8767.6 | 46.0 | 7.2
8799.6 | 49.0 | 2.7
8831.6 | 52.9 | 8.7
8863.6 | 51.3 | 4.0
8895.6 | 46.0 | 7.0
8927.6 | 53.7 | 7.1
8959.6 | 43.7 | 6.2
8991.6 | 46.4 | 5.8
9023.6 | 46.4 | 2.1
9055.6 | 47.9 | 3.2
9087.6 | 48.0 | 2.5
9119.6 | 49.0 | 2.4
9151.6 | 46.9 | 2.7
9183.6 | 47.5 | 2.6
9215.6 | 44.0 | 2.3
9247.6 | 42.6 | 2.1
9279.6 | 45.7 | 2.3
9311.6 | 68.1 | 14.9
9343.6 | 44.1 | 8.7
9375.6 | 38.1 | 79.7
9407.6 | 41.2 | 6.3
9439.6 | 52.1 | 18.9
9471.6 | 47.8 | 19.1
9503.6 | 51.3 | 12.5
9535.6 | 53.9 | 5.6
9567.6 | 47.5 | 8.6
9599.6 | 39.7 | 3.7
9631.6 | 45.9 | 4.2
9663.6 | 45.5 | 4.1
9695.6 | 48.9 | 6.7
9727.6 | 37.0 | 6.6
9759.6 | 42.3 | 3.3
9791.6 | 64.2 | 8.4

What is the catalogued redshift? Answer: 0.081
